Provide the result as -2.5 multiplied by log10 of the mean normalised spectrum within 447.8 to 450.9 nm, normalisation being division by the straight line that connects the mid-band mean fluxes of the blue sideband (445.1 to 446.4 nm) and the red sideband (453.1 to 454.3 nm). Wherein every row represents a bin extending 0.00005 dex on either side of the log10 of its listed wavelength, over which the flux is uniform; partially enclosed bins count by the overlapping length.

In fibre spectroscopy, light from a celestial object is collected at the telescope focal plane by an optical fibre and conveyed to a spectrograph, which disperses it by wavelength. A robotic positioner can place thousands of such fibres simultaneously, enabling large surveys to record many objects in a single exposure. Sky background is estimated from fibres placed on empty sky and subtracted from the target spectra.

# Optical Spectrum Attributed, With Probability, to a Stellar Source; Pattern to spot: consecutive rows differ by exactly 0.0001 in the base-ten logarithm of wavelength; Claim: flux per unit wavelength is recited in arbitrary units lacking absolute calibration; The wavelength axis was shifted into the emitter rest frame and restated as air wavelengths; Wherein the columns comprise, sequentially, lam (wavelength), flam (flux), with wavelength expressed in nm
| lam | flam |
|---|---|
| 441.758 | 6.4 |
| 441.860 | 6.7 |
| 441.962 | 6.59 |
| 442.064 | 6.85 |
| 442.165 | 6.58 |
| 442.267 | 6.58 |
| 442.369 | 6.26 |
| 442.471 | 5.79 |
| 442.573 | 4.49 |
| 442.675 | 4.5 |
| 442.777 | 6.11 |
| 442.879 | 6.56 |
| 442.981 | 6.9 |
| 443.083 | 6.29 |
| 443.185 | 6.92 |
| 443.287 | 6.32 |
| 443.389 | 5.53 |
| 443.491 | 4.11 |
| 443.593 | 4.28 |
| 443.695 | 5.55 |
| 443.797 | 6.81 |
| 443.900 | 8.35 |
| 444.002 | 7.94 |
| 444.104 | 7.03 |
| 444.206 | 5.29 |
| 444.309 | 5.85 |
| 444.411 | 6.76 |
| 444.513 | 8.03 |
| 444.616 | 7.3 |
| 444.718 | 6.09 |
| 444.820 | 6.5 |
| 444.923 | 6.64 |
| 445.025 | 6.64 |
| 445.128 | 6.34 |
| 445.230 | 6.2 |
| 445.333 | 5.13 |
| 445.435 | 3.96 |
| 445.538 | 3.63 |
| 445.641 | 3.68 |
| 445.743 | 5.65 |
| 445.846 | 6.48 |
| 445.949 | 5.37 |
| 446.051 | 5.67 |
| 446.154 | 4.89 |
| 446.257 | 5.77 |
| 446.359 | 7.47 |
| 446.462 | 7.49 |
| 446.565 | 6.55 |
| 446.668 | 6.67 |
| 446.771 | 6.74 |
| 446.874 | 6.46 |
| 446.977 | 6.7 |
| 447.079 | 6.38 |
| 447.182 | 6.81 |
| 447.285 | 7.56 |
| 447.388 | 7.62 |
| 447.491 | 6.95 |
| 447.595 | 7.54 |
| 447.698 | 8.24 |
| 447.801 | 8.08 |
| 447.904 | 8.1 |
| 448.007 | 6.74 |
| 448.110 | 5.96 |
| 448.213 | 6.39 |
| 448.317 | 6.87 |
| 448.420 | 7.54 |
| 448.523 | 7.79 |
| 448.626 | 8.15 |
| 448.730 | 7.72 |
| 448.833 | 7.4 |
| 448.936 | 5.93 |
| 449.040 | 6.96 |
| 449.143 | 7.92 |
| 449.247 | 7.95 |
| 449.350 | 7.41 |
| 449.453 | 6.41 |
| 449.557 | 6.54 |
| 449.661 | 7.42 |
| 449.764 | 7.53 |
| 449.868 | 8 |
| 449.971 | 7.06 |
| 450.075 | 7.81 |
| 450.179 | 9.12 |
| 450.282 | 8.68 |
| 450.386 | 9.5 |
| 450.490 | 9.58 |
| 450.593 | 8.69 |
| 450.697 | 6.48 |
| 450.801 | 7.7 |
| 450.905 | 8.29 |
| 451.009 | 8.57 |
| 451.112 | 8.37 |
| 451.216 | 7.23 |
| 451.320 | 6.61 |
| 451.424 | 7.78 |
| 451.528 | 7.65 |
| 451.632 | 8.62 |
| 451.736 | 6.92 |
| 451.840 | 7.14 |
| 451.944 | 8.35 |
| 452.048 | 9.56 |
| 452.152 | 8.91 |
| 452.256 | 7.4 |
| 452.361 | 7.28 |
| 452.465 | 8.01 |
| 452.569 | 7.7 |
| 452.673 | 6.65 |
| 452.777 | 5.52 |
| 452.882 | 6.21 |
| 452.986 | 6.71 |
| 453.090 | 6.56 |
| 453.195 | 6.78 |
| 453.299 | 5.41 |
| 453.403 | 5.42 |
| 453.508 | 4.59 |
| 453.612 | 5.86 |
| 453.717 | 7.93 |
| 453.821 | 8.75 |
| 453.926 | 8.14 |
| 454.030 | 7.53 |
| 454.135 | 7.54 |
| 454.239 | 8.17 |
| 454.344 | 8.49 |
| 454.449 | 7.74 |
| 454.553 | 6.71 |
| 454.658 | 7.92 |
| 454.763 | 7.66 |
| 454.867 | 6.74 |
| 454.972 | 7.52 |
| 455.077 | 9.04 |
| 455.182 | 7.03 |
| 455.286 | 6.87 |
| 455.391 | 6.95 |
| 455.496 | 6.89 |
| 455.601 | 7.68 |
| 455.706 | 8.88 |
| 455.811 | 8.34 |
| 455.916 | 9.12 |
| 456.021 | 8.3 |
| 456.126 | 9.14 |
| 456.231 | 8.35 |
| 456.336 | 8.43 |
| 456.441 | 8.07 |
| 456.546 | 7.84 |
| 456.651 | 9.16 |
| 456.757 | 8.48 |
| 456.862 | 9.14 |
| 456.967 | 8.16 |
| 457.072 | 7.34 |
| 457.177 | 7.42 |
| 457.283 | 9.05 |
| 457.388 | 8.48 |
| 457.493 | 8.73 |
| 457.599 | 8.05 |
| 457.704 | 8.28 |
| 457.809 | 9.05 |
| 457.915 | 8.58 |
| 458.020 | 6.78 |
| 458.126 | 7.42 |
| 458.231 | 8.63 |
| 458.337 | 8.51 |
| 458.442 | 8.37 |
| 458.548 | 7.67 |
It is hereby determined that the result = -0.241 mag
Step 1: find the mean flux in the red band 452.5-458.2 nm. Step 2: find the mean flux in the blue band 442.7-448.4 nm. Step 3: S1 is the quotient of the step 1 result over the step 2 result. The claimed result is 1.20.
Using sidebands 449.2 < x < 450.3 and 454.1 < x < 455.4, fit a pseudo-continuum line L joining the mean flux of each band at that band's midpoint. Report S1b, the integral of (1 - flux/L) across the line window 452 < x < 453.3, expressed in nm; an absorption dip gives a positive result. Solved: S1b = 0.07 nm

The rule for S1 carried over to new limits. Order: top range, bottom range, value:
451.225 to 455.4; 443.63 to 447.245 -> 1.17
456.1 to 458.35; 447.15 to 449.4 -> 1.13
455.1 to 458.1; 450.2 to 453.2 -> 1.06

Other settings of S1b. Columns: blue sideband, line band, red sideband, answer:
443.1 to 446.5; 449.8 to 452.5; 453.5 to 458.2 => -0.34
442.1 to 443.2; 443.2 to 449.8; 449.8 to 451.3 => 0.47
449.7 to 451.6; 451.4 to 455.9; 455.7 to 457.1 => 0.48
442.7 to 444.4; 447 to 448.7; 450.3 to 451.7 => 0.00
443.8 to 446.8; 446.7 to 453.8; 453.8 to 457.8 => -0.30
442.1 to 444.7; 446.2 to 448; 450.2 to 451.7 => 0.02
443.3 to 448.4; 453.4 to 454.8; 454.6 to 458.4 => 0.06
